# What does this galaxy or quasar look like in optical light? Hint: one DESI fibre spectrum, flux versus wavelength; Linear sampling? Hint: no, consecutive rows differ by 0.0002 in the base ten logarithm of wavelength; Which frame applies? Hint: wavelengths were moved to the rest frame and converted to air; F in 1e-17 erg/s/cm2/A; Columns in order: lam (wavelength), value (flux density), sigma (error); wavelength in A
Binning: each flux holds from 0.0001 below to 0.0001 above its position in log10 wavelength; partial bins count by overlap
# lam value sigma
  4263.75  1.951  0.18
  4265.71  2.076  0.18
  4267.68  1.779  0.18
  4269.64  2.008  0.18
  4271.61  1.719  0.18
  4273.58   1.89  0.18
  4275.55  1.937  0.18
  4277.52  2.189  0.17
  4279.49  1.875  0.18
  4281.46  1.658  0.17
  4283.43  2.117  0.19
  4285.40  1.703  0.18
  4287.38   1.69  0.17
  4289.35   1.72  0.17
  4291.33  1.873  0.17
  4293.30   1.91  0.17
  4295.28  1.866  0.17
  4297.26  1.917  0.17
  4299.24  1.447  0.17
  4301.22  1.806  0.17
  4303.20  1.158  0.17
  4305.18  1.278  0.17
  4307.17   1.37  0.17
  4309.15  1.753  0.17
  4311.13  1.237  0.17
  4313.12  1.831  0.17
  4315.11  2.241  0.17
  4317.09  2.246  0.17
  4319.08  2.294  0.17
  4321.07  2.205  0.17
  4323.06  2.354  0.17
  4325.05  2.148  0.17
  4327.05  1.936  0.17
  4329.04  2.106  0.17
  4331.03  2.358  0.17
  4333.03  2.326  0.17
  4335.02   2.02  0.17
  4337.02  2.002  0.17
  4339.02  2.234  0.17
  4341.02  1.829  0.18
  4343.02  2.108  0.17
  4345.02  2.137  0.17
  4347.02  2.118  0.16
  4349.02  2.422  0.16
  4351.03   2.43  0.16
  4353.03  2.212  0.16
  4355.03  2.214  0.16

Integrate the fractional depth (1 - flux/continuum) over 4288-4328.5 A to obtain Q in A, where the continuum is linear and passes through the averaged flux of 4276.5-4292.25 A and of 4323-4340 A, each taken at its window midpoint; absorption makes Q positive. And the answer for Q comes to 3.6 A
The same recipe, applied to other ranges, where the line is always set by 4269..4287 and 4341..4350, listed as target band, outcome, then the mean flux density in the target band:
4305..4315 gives 2.18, 1.58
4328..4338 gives -0.27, 2.16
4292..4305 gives 2.02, 1.66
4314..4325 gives -1.07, 2.25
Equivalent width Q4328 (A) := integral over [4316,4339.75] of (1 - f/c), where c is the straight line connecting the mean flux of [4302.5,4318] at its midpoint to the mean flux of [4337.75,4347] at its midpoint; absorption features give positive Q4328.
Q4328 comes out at -3.9 A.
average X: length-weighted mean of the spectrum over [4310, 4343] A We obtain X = 2.08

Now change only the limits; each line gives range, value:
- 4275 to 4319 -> 1.77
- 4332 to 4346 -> 2.09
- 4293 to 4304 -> 1.68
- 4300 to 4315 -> 1.53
